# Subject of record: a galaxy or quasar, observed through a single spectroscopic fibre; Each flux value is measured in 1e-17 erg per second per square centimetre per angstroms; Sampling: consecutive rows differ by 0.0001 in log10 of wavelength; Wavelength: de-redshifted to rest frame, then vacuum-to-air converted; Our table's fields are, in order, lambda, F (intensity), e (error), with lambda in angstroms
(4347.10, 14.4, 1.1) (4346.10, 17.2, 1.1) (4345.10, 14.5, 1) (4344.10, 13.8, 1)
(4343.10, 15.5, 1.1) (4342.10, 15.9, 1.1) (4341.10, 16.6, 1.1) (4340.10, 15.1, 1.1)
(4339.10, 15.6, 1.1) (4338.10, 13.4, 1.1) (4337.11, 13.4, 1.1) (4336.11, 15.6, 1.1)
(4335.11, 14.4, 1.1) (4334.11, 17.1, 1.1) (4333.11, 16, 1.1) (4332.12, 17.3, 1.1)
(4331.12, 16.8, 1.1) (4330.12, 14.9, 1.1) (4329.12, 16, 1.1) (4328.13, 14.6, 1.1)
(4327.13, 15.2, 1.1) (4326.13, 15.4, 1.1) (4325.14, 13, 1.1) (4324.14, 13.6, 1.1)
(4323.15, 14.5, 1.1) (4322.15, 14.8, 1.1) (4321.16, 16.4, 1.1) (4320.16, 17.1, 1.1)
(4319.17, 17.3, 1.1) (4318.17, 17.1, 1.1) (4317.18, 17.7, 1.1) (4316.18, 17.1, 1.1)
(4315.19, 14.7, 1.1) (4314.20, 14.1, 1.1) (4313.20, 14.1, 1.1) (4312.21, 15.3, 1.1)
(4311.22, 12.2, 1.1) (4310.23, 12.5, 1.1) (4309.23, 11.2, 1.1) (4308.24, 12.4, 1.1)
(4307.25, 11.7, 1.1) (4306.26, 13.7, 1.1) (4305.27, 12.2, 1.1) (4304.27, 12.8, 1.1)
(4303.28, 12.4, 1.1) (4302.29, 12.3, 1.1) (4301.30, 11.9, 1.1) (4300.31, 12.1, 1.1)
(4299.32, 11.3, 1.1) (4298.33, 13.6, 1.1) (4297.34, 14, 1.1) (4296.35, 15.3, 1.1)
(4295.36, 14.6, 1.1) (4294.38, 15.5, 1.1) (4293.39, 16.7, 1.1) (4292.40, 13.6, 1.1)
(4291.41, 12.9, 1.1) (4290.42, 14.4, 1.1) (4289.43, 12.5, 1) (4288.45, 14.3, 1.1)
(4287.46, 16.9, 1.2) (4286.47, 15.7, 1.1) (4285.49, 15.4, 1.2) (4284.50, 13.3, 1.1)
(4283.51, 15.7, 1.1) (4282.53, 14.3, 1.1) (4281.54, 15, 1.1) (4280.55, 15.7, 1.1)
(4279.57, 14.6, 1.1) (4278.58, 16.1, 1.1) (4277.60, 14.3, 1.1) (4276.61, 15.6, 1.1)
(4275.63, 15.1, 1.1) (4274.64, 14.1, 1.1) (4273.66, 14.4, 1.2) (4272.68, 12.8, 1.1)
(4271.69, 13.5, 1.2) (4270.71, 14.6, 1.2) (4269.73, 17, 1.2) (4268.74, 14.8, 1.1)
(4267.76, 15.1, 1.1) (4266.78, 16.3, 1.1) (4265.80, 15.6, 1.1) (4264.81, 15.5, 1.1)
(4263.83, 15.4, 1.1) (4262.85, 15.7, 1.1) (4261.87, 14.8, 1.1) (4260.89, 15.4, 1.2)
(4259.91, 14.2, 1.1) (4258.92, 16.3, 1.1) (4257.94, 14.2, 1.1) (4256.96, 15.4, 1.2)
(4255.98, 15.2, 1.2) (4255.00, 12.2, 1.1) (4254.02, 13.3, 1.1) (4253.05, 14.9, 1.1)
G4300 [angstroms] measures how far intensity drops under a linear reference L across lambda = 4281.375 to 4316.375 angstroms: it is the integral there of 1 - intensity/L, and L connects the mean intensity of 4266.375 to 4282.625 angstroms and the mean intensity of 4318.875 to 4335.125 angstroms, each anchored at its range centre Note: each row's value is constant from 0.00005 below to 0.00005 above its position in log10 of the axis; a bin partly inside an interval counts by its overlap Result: 3.3 angstroms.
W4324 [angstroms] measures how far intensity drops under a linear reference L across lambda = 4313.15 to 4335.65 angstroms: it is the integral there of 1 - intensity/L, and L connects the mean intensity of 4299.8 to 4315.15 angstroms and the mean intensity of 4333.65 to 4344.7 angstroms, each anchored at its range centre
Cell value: -2.6 angstroms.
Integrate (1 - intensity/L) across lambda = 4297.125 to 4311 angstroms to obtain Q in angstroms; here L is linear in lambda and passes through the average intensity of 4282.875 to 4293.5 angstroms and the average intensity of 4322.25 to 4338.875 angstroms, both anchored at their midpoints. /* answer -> 2.2 angstroms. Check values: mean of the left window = 14.6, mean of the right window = 15.1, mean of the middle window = 12.4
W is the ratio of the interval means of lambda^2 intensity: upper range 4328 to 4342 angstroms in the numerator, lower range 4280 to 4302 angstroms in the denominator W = 1.1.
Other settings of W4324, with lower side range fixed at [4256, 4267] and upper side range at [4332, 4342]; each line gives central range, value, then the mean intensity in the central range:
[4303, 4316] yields 1.9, 13.1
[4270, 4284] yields 0.5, 14.7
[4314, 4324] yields -0.4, 16.1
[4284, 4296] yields 0.5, 14.7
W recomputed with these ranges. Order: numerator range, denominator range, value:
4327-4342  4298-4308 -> 1.27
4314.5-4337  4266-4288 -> 1.07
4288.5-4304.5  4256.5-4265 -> 0.91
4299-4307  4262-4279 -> 0.83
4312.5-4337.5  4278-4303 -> 1.10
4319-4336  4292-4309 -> 1.18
